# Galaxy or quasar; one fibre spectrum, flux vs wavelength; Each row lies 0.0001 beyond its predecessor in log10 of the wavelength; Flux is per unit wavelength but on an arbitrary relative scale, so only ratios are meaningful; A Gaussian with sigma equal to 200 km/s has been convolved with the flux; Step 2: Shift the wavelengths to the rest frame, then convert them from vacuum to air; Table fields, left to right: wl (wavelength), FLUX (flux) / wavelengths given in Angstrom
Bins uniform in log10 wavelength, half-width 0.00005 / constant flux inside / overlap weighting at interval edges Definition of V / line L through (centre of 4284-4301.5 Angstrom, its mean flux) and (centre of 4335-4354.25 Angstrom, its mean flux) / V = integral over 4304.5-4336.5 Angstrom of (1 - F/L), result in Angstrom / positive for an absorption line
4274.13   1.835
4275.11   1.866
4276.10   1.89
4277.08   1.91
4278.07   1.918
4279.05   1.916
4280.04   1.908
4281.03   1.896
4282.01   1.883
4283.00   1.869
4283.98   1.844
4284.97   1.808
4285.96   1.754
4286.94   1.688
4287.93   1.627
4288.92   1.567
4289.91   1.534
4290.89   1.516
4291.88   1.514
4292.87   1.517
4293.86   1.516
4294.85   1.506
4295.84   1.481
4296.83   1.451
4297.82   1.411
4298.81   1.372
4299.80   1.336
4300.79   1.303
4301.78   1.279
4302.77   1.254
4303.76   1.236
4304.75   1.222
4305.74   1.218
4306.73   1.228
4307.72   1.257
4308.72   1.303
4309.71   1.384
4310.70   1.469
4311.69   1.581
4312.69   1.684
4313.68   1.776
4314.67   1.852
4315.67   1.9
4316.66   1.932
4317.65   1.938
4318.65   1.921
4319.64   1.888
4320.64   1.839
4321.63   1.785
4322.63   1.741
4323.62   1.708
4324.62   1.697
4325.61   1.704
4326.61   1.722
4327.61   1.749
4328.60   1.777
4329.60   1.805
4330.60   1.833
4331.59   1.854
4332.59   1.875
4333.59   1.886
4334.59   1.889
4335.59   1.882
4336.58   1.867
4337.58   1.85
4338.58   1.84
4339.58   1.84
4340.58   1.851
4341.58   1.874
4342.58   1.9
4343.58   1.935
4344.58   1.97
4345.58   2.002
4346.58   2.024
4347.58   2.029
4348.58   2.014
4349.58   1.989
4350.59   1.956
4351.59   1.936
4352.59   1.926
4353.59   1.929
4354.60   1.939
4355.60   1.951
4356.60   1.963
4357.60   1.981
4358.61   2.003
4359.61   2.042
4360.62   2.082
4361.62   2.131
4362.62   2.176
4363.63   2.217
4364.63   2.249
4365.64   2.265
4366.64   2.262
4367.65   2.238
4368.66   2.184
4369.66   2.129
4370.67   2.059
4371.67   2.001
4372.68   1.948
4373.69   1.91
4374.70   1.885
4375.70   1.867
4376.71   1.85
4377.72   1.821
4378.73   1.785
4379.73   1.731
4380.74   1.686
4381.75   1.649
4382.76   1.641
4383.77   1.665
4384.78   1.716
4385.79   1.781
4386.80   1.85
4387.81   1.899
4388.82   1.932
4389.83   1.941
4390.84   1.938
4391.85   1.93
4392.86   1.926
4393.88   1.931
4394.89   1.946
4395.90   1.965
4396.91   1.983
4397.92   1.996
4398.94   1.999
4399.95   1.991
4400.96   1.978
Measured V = 0.8 Angstrom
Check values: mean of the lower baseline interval 1.53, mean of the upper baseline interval 1.93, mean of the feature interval 1.7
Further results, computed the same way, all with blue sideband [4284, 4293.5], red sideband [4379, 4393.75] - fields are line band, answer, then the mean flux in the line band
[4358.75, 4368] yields -2.2 Angstrom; 2.18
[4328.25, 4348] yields -2.0 Angstrom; 1.89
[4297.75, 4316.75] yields 2.5 Angstrom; 1.44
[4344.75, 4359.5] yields -2.0 Angstrom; 1.98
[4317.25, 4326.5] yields -0.6 Angstrom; 1.8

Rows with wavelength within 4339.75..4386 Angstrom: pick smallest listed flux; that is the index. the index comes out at 1.641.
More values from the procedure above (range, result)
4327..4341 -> 1.749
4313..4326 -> 1.697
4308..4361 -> 1.303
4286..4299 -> 1.372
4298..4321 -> 1.218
